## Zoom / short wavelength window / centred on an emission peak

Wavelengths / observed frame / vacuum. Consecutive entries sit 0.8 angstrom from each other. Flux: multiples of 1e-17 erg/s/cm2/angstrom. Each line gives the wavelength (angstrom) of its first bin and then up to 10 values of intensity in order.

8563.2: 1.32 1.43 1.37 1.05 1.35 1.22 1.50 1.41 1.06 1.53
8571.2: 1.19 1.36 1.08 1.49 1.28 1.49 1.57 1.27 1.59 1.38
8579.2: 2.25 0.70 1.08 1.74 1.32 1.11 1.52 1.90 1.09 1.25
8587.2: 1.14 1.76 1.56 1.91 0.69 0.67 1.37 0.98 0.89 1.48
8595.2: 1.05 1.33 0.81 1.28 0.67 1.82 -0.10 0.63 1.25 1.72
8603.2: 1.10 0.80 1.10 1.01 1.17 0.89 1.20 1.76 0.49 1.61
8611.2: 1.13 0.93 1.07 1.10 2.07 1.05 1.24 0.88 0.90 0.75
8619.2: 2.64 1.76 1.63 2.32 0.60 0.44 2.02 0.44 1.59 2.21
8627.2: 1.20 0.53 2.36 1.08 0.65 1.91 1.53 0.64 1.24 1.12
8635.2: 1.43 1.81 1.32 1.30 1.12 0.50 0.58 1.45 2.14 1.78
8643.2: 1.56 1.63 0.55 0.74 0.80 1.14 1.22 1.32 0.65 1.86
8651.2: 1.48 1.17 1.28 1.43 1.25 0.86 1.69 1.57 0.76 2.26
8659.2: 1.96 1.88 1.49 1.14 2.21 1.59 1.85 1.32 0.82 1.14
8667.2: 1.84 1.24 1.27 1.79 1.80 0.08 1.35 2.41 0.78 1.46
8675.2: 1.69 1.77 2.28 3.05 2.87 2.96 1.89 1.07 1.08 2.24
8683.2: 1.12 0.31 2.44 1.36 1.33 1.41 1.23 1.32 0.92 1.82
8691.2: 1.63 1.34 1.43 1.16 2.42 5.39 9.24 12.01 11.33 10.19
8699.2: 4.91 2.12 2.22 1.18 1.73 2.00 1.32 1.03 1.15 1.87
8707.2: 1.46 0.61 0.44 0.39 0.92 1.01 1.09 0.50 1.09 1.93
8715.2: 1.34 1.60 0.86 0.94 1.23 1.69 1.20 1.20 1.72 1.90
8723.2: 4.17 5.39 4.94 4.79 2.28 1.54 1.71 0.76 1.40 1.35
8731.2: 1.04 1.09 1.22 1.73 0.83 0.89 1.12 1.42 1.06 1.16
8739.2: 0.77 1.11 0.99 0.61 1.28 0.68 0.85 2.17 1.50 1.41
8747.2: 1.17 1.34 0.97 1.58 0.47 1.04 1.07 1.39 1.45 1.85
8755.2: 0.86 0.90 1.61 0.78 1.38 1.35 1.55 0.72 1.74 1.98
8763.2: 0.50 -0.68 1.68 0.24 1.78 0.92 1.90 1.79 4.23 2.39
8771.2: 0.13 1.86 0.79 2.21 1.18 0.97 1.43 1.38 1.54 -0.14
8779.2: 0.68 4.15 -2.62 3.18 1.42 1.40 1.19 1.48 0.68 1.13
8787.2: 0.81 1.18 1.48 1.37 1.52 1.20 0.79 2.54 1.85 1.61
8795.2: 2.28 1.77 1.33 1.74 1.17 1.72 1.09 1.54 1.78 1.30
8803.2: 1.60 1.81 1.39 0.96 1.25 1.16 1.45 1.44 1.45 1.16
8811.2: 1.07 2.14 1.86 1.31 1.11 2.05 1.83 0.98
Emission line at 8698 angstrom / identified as H-alpha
